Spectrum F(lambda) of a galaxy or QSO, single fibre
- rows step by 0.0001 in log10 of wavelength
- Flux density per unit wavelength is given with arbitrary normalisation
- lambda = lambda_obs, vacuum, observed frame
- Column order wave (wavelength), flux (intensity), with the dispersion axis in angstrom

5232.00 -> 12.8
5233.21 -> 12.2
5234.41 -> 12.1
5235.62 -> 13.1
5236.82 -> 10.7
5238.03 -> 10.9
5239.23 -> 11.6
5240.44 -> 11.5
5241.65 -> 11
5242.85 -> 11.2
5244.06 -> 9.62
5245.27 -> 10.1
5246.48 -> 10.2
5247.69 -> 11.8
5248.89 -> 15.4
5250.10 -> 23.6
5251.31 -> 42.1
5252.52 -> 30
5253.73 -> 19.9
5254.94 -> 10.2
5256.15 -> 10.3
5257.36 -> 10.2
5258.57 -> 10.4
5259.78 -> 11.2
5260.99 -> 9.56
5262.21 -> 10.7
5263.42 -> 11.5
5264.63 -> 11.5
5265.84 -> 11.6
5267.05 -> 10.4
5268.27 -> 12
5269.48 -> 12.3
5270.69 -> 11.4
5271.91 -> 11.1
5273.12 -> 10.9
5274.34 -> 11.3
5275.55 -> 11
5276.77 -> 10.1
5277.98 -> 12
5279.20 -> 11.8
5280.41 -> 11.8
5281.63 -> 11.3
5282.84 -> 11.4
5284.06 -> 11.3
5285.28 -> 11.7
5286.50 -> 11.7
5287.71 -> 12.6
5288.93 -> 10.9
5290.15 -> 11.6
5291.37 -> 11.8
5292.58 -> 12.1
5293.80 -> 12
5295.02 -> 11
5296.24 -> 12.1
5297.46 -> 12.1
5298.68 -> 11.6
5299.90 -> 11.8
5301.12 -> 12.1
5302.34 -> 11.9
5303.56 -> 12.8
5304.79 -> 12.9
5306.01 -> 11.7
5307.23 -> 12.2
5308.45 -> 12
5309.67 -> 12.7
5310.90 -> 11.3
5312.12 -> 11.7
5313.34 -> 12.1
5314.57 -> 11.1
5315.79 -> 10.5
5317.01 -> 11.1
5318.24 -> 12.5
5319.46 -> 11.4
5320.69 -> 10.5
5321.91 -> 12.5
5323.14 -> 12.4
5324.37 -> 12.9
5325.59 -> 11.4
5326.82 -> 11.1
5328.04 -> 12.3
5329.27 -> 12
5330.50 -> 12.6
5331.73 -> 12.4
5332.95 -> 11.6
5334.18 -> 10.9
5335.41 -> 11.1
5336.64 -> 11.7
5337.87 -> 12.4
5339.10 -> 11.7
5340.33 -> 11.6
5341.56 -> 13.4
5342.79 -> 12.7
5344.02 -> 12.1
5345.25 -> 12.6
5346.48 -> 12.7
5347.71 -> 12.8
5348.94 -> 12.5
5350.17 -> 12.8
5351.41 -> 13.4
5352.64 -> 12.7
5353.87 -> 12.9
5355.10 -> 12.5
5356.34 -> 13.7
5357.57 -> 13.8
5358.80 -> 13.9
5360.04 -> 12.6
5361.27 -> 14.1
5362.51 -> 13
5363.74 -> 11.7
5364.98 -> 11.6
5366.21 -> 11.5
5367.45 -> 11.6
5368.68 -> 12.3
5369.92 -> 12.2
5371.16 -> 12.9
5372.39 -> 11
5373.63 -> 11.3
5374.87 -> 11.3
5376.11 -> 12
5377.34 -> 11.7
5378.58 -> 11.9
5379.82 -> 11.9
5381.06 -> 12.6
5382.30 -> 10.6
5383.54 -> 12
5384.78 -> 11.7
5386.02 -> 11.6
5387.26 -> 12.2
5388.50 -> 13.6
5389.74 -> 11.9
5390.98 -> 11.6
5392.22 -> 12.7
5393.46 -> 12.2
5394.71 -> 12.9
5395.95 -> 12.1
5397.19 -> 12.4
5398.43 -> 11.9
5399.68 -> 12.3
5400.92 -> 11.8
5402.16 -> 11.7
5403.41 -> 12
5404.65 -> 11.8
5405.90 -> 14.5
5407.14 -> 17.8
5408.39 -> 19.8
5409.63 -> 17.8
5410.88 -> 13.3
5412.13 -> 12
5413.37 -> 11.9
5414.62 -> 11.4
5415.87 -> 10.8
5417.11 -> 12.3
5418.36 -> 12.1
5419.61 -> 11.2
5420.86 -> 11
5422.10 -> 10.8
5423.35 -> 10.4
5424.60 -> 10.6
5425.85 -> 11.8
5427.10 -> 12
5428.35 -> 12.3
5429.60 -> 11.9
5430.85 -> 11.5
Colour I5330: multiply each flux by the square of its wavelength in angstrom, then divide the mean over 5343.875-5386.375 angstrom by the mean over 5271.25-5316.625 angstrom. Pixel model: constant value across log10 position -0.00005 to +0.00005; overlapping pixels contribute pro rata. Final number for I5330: 1.1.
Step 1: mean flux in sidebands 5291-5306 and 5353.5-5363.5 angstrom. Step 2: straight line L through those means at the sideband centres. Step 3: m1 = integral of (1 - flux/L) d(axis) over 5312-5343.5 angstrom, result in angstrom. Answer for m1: 2.0 angstrom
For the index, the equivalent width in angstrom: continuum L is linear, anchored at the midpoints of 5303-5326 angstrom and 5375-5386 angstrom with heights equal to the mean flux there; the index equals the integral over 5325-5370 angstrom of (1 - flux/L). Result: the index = -2.1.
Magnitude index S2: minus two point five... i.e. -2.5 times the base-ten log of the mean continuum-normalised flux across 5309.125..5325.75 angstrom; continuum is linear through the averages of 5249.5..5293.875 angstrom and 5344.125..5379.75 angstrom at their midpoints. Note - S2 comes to 0.10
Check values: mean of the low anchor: 13.2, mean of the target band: 11.7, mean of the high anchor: 12.5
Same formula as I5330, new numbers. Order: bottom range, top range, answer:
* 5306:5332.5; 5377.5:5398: 1.05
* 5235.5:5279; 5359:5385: 0.96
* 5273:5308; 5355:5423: 1.10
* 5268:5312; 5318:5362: 1.08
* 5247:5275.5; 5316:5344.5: 0.86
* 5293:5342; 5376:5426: 1.08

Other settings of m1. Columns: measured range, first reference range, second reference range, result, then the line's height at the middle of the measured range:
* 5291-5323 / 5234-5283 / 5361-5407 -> 2.06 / 12.7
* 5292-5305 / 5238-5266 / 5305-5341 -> 0.59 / 12.6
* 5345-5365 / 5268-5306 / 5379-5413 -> -0.80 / 12.4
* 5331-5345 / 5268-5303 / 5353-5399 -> 0.00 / 12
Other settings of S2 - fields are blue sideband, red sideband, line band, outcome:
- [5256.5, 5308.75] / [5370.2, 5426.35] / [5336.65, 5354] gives -0.05 mag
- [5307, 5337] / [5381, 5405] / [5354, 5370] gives -0.07 mag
